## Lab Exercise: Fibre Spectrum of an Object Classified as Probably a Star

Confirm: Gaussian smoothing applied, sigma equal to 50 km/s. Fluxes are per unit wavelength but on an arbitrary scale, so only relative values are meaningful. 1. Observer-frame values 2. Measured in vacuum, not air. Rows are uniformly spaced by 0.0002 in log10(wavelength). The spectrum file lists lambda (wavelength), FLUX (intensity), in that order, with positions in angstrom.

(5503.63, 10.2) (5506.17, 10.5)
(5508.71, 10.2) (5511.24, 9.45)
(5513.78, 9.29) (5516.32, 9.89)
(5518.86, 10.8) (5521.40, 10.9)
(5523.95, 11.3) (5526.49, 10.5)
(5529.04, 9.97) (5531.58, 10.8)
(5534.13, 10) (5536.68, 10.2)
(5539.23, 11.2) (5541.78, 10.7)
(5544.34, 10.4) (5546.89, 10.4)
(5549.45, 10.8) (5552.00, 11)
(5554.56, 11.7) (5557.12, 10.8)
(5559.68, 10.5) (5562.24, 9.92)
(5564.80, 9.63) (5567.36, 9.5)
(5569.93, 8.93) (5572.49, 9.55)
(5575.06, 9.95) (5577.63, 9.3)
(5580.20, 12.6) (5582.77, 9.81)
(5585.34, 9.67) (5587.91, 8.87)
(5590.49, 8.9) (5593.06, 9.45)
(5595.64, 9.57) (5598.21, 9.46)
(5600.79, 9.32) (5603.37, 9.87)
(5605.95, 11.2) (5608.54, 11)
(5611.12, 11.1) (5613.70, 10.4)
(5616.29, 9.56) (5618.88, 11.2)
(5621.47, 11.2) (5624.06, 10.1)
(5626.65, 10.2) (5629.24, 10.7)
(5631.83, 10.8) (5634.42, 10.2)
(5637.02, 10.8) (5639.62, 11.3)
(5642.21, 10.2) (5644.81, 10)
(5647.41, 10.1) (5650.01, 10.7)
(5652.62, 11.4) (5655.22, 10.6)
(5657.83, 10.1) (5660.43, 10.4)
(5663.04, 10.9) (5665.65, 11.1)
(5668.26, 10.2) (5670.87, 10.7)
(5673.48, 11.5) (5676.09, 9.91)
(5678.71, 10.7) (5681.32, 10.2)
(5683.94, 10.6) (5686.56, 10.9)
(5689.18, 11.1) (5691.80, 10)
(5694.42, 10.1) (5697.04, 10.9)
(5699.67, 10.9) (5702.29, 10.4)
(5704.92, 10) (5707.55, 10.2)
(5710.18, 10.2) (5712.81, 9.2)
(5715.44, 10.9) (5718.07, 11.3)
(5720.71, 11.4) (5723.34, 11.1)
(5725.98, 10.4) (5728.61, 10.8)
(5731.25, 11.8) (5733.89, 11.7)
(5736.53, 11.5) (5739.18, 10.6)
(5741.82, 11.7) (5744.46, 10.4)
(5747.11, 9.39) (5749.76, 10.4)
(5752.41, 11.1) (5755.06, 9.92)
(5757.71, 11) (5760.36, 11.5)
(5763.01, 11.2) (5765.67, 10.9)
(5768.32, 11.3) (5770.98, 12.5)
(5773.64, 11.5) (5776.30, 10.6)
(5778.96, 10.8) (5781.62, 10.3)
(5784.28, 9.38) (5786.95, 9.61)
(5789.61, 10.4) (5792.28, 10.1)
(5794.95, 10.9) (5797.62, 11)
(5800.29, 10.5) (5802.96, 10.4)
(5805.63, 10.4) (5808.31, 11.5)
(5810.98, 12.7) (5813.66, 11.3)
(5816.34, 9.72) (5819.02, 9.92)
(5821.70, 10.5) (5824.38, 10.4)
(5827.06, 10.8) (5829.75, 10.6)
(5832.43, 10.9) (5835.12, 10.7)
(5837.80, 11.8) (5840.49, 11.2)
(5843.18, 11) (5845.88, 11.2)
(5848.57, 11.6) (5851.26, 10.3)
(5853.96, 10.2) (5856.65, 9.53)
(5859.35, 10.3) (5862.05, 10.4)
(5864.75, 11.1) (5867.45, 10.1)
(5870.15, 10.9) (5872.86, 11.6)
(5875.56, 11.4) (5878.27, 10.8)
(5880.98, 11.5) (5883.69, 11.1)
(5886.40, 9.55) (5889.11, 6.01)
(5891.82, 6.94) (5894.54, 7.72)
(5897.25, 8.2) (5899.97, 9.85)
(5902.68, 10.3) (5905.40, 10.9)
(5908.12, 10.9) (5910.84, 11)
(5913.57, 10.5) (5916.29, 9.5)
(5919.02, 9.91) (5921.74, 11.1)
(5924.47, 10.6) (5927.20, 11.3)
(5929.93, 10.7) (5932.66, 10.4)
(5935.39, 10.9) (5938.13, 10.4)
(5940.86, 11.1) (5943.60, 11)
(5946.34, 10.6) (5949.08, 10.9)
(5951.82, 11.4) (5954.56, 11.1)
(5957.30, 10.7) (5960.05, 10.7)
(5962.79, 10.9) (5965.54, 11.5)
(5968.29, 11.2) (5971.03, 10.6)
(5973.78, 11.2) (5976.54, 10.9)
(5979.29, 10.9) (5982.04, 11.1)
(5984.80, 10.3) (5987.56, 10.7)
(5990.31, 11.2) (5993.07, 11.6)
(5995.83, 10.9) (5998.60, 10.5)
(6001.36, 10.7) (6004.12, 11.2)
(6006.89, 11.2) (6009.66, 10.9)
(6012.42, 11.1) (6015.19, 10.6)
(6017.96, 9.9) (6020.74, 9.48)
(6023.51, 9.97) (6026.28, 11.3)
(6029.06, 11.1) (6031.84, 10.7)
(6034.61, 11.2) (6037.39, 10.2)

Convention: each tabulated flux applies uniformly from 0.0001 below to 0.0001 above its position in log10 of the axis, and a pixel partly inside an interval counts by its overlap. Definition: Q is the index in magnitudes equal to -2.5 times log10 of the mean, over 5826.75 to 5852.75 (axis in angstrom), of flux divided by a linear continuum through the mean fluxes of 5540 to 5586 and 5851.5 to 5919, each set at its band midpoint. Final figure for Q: -0.10 mag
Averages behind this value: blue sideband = 10.3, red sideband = 10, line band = 11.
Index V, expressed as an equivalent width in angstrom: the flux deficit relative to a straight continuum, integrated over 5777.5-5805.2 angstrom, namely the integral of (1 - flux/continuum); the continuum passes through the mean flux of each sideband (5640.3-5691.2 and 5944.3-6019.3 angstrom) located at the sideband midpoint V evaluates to 1.0 angstrom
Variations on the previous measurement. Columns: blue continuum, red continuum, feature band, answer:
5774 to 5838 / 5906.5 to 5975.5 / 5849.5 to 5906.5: 4.13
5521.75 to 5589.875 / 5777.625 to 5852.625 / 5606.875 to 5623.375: -0.53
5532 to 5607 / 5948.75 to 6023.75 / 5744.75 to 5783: -1.52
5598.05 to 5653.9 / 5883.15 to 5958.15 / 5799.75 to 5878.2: -4.15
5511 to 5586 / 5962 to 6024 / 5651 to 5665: -0.33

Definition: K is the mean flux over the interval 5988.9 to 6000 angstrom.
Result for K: 11.1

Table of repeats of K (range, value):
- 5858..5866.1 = 10.6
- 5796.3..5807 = 10.6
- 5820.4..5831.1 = 10.6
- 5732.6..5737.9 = 11.6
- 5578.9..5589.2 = 10.2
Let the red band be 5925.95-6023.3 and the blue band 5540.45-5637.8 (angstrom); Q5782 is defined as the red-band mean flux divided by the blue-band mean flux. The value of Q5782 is 1.06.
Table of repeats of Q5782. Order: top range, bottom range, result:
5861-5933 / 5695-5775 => 0.93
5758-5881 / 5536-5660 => 1.05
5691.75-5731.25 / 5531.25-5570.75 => 1.02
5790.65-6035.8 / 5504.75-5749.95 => 1.02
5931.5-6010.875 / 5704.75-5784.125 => 1.01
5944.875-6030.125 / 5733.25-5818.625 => 1.00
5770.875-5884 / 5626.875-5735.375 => 1.01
